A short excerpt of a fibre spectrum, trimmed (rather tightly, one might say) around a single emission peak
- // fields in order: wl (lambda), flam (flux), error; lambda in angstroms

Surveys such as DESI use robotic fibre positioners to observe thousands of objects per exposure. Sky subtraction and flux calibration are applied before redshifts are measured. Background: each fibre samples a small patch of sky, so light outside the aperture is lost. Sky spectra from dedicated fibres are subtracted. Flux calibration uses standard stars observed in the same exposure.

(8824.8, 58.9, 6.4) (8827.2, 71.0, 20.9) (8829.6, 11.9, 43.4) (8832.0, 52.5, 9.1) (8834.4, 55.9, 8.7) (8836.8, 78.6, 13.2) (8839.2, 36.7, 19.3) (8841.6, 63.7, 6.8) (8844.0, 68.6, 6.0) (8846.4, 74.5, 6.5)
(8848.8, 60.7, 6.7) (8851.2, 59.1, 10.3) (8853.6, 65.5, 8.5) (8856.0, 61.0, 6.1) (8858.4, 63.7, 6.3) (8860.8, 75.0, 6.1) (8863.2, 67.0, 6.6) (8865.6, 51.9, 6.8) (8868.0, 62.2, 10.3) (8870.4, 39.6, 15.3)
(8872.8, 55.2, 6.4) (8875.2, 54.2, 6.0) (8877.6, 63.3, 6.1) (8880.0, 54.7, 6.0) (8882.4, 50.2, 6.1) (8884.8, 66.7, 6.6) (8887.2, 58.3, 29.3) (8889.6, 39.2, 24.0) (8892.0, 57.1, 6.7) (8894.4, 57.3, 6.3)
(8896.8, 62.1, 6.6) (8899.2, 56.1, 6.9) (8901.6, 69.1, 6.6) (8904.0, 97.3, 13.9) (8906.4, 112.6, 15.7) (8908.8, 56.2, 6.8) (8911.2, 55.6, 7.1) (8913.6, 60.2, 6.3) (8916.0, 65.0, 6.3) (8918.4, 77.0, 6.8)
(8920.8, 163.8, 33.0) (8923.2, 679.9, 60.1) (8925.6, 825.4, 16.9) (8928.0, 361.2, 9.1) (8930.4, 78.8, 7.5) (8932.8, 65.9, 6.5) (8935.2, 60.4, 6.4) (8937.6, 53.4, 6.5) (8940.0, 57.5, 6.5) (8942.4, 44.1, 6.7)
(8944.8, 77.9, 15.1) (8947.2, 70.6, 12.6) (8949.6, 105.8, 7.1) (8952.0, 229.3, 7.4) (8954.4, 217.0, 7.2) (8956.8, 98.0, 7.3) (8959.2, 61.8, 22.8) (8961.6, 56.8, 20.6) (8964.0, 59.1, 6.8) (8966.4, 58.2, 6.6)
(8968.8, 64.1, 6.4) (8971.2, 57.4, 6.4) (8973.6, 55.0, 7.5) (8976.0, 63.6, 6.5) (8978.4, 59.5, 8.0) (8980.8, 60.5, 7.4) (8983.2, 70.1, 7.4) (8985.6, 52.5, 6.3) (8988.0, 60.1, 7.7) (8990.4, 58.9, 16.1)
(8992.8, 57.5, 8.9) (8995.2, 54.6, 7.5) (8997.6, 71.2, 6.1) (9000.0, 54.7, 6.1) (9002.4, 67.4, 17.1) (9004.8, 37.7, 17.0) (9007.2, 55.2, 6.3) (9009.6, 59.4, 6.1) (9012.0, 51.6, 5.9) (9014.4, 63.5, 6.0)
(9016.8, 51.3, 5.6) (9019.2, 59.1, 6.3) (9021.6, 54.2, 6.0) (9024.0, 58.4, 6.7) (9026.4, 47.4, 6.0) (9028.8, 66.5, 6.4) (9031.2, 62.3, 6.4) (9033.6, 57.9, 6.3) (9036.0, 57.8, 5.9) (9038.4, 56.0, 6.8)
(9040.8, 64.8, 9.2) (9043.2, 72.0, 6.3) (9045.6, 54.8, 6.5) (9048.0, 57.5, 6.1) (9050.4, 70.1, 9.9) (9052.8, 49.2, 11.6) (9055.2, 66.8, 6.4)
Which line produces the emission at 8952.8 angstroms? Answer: [N II] 6583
